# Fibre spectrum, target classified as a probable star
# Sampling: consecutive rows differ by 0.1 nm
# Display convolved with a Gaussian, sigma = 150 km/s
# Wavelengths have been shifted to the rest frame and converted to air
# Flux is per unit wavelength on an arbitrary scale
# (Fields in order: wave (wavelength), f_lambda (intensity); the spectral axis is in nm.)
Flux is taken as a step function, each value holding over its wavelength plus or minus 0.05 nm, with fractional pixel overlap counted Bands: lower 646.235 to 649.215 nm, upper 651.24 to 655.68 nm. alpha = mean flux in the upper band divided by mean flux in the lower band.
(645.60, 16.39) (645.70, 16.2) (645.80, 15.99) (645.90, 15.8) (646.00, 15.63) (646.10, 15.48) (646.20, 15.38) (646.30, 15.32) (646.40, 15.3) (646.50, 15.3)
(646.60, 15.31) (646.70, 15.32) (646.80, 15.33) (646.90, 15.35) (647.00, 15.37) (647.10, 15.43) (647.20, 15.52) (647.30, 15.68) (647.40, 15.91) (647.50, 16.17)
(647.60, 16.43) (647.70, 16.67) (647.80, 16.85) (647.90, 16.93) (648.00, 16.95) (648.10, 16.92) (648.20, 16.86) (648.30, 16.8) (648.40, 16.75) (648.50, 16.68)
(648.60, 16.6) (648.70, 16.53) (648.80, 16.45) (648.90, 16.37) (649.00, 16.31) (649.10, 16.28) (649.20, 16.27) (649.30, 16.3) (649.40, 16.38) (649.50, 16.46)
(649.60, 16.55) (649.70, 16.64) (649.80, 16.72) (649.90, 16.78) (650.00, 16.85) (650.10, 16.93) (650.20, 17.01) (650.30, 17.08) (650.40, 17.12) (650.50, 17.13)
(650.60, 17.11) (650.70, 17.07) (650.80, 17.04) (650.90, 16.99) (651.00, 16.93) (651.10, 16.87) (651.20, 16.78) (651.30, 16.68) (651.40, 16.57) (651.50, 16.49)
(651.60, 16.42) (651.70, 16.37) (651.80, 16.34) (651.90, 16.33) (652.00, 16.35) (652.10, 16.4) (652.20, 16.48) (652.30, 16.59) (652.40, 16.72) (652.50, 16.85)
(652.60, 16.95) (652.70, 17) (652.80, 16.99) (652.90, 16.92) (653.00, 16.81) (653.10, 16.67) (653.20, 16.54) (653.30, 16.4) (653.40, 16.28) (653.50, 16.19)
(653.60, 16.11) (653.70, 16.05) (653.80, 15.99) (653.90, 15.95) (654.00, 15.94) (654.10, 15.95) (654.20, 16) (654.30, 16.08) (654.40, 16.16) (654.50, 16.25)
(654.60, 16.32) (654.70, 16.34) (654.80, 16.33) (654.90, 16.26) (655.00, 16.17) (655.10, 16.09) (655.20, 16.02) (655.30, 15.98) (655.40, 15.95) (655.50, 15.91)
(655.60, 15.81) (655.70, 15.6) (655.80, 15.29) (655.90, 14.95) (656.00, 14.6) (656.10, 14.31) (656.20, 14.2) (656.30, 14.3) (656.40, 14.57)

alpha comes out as 1.01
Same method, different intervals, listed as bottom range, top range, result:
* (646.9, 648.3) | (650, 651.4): 1.04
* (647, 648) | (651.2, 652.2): 1.02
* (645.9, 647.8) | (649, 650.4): 1.06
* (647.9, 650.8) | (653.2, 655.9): 0.96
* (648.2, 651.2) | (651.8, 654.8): 0.98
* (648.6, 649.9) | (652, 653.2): 1.02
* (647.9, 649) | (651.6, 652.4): 0.98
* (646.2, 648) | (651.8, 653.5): 1.05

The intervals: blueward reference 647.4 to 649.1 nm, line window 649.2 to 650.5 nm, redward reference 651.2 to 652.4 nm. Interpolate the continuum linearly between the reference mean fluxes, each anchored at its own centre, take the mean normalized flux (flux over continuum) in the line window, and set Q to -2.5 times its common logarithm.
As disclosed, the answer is -0.01 mag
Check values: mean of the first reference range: 16.6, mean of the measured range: 16.7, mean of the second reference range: 16.5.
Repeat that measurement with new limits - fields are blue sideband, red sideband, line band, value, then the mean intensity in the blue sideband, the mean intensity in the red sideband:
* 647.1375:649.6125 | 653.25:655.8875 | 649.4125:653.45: -0.03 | 16.5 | 16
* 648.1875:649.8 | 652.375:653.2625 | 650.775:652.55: 0.01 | 16.5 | 16.8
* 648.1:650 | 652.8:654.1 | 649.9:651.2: -0.03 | 16.6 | 16.3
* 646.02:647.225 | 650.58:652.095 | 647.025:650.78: -0.04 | 15.4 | 16.7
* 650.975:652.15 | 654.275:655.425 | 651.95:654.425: 0.00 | 16.5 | 16.2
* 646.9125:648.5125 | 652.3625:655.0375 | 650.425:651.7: -0.03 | 16.3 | 16.4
